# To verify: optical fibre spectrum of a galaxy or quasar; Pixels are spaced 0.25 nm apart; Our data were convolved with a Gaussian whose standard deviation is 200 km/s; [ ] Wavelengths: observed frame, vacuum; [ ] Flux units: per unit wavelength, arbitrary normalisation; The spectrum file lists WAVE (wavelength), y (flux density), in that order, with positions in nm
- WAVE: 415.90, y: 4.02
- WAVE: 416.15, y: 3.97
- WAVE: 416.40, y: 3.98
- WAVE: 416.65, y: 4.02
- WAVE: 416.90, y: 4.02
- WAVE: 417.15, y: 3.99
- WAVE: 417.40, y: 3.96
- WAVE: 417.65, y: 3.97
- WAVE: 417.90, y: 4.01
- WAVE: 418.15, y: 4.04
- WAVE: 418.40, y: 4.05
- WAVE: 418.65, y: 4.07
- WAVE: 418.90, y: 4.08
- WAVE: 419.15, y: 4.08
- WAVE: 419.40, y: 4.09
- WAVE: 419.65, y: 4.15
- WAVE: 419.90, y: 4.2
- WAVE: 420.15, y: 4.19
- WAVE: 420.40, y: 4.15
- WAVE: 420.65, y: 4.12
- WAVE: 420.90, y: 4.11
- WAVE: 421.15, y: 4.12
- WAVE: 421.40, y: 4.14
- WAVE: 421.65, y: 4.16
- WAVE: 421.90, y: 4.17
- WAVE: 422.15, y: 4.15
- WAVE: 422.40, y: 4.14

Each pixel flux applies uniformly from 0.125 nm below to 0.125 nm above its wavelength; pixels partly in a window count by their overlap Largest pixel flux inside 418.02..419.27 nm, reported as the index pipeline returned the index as 4.08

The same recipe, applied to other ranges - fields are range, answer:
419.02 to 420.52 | 4.2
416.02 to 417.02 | 4.02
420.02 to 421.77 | 4.19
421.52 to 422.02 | 4.17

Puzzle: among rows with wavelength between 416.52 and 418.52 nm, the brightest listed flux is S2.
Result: 4.05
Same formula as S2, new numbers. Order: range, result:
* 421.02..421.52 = 4.14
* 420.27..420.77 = 4.15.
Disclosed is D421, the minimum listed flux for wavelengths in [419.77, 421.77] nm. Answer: 4.11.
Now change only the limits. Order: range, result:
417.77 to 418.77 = 4.01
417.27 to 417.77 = 3.96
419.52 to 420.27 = 4.15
